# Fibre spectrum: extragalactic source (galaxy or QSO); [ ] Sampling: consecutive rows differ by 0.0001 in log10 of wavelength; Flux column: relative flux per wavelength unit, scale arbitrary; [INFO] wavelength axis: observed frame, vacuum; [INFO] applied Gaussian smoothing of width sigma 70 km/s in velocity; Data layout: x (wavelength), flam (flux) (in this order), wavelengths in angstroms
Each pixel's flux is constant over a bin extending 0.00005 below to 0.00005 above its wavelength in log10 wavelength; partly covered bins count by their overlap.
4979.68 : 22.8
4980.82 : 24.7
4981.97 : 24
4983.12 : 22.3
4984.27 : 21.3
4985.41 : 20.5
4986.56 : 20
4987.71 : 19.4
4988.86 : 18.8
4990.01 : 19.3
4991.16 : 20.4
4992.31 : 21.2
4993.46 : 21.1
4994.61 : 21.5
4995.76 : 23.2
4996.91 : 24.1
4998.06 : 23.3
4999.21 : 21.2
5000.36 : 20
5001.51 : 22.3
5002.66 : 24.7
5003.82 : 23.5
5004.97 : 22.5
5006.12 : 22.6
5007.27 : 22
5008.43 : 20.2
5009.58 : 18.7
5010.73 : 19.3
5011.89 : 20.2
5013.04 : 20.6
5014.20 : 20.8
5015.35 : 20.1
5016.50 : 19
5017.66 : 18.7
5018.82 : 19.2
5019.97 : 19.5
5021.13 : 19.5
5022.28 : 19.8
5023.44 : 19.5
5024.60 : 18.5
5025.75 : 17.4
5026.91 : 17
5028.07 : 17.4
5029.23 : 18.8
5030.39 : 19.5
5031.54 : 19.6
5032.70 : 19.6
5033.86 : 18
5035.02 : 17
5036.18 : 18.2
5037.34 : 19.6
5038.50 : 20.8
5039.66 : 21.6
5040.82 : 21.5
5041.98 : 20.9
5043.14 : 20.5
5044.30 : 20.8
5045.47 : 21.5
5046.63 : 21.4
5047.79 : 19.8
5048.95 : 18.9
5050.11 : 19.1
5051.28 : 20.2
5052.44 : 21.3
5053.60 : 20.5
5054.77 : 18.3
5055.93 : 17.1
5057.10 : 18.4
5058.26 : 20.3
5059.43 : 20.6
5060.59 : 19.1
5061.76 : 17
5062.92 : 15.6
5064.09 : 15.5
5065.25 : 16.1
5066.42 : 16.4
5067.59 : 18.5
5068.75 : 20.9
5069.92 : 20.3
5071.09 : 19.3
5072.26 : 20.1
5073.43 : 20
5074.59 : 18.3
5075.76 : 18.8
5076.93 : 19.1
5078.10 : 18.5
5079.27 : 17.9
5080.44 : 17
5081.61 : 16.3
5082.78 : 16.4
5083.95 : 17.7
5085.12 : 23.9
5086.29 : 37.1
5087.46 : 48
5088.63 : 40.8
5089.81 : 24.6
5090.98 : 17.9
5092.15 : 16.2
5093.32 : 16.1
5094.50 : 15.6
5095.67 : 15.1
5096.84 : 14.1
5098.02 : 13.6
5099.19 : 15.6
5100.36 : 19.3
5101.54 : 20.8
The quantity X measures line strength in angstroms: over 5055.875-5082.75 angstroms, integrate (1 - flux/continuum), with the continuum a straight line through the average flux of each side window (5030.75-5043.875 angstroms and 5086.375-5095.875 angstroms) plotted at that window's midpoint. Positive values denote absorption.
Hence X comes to 5.54 angstroms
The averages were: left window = 19.8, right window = 25.3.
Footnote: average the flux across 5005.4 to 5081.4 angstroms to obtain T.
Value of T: 19.3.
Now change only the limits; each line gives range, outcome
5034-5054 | 20.2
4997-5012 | 21.7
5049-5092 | 20.7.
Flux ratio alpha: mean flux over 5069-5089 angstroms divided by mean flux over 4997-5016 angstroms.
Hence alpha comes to 1.06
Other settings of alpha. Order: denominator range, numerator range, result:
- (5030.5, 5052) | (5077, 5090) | 1.26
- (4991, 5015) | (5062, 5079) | 0.85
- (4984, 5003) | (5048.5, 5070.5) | 0.88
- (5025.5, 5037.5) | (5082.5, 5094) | 1.42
